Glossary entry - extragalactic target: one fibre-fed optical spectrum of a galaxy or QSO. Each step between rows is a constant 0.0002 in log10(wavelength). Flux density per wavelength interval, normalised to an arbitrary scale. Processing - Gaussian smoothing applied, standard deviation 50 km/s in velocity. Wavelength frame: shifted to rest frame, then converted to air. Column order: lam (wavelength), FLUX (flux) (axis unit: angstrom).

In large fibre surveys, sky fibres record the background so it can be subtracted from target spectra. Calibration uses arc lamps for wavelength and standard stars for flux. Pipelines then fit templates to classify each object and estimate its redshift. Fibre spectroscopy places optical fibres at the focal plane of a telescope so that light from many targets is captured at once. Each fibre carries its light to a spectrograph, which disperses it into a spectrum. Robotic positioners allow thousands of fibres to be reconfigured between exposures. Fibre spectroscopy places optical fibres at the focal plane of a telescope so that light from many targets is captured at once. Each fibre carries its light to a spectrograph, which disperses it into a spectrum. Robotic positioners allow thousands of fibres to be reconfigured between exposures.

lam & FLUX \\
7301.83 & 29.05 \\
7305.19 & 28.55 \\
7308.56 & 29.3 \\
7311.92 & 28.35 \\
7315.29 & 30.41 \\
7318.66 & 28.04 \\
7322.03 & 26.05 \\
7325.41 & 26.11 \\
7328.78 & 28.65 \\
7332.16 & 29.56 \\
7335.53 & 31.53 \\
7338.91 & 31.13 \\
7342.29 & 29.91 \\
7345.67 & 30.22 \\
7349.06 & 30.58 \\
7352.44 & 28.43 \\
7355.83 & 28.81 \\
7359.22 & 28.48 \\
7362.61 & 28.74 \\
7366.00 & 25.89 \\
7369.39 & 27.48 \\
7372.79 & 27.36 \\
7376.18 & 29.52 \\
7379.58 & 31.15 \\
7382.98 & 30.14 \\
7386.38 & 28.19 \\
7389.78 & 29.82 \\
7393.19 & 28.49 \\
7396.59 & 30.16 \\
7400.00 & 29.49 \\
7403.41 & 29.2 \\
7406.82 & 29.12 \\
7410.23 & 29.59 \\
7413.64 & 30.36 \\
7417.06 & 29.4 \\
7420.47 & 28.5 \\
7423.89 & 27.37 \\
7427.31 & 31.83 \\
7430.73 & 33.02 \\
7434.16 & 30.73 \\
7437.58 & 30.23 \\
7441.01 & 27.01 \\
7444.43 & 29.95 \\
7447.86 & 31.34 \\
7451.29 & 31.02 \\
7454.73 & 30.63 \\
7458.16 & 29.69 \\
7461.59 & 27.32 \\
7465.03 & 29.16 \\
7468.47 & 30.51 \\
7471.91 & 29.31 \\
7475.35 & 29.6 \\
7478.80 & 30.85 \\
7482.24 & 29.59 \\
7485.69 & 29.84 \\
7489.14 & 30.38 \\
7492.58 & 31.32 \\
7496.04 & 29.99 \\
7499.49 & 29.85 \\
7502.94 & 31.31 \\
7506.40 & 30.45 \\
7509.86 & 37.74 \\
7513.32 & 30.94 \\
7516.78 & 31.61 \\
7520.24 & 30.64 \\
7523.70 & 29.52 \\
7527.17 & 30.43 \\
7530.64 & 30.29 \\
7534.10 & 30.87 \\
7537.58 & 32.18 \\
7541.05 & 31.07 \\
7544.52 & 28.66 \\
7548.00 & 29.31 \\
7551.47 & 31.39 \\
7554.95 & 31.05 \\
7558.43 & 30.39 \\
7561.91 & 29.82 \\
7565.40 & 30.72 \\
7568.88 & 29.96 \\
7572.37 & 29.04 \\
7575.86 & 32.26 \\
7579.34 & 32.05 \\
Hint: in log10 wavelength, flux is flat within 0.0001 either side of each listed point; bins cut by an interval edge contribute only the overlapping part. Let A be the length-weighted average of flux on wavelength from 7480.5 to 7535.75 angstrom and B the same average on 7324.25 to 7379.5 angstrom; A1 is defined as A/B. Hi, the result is 1.07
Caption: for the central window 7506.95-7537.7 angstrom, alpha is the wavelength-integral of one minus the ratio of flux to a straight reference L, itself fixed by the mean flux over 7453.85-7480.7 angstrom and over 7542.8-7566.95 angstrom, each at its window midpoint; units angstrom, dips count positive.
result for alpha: -1.6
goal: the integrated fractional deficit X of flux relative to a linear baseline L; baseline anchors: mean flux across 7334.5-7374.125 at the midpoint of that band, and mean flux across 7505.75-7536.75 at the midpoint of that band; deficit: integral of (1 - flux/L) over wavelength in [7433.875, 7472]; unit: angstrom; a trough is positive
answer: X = 0.9 angstrom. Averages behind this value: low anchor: 29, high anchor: 31.4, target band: 29.7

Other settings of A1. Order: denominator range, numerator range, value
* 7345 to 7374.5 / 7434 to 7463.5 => 1.05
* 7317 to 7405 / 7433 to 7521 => 1.05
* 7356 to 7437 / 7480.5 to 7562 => 1.05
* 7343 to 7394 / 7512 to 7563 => 1.06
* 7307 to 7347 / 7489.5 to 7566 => 1.06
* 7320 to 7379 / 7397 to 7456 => 1.04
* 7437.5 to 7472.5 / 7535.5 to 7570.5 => 1.03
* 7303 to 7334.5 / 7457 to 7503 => 1.05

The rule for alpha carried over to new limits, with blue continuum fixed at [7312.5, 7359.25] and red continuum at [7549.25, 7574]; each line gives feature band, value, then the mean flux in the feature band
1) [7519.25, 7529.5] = -0.01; 30.2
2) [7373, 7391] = -0.11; 29.6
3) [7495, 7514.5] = -1.15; 31.8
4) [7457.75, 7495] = 0.11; 29.8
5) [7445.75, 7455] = -0.39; 31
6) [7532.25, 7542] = -0.38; 31.4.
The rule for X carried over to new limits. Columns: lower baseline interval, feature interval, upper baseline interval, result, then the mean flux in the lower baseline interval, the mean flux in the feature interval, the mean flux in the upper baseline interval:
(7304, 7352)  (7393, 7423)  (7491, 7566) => 0.5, 29.2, 29.4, 30.9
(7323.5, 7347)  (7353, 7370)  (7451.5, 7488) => 0.9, 29.5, 27.9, 29.7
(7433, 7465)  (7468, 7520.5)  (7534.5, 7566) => -1.4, 29.7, 30.9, 30.5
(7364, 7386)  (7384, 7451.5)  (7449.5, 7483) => -1.3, 28.6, 29.7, 29.8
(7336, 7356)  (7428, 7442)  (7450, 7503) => -0.3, 30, 30.5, 30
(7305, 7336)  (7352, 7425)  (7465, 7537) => 1.1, 28.5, 28.9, 30.7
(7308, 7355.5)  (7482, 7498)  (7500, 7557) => 0.2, 29.2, 30.3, 31.1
